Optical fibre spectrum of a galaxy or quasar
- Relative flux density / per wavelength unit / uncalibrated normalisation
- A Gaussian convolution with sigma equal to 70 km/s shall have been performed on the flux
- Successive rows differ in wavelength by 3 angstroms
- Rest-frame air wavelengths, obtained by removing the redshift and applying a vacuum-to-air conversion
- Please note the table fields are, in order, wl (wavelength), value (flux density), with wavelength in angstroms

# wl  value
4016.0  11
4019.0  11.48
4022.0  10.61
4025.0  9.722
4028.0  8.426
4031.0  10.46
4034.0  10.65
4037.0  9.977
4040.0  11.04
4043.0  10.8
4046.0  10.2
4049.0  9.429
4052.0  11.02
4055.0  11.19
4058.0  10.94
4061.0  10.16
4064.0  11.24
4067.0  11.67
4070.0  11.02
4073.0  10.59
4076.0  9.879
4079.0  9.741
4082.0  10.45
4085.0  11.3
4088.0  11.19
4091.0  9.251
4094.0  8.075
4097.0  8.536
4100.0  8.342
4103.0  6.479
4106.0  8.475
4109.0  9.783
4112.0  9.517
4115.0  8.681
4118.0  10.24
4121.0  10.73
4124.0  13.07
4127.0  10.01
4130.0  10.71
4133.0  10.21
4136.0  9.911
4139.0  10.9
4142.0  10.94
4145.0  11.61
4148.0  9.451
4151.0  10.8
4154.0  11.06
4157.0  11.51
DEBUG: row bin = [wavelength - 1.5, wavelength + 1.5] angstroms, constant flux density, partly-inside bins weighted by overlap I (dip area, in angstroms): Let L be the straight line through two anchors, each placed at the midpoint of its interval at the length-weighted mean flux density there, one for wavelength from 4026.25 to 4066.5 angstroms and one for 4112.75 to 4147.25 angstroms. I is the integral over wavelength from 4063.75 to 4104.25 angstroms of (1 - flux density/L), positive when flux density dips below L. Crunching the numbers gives 2.7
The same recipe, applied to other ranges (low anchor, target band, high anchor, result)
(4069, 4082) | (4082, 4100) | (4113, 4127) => 1.32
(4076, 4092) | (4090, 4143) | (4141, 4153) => 4.53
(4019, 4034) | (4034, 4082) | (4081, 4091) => -0.79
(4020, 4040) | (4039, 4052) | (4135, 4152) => -0.32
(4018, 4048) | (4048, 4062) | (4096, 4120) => -1.05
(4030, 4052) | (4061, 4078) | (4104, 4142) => -0.75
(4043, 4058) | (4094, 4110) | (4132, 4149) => 3.47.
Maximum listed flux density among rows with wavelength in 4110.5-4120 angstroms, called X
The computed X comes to 10.24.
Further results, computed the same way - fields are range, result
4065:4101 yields 11.67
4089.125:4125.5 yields 13.07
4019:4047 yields 11.48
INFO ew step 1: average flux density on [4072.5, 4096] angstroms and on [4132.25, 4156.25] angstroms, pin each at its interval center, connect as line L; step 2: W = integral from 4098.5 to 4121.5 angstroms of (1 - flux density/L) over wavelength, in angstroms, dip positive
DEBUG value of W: 3.0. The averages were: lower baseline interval 10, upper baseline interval 10.7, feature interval 8.96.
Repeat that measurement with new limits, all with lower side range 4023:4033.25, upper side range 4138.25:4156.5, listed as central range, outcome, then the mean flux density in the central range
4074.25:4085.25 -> -0.1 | 10.2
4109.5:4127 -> 0.3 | 10.4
